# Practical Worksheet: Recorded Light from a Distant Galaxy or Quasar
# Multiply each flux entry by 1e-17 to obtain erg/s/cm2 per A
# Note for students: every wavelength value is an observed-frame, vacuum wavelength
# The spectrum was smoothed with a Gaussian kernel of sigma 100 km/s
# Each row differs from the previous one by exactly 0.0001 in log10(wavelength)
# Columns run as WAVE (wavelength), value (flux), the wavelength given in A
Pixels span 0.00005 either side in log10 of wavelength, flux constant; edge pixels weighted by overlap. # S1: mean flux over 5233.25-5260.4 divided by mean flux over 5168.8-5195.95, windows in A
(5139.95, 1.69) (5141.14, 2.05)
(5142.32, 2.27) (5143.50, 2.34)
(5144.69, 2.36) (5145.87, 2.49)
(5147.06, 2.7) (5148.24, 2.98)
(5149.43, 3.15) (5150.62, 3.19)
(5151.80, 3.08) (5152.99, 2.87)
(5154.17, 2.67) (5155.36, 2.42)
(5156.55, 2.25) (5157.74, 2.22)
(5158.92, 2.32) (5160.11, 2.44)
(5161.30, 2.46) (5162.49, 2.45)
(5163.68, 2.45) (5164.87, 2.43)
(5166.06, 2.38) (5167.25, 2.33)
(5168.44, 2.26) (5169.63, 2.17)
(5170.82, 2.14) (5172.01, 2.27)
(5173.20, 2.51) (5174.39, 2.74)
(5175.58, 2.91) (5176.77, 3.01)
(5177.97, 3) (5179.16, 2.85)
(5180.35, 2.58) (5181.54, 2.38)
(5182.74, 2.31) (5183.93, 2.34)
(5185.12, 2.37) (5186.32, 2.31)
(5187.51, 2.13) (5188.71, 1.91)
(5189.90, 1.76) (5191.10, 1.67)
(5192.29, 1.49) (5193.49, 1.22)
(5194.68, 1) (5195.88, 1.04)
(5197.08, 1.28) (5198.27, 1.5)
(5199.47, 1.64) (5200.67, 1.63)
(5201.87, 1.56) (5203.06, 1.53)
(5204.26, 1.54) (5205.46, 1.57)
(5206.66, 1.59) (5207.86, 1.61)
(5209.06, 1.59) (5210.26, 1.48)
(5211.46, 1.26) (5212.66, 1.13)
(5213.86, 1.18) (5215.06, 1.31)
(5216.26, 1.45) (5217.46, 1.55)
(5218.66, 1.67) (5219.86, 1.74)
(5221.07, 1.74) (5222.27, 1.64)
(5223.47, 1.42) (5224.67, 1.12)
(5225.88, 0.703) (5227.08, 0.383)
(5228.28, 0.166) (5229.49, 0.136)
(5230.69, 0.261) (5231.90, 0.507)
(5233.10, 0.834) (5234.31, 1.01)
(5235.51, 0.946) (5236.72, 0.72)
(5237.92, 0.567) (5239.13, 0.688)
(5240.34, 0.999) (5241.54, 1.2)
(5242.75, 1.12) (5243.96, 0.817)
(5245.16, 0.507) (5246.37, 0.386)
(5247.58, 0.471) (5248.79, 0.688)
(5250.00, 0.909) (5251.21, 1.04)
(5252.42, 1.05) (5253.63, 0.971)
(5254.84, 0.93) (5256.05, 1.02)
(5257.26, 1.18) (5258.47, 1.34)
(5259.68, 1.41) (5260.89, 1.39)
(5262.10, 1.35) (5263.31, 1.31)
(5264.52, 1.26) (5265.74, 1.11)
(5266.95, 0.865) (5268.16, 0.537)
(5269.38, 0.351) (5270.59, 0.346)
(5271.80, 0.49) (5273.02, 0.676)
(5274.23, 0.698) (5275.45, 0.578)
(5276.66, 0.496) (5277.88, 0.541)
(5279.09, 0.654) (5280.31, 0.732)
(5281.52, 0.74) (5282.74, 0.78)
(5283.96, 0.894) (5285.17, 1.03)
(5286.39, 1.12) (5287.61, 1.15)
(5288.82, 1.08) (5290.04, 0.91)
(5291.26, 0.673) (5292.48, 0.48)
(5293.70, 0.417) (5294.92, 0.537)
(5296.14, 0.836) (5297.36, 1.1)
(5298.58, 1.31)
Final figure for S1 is 0.41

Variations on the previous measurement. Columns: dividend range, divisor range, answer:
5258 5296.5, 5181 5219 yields 0.51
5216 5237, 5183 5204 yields 0.59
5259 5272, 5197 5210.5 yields 0.62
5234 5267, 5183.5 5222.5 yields 0.62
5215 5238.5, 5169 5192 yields 0.42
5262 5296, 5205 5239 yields 0.70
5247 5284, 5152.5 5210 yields 0.41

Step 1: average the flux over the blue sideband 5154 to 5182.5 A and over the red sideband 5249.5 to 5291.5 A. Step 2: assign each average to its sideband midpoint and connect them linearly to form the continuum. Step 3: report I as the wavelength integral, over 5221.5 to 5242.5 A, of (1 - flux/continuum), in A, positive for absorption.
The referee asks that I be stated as 9.8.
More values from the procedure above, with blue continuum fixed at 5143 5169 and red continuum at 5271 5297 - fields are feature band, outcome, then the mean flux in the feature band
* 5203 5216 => 2.7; 1.43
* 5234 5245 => 3.9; 0.878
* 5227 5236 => 5.7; 0.534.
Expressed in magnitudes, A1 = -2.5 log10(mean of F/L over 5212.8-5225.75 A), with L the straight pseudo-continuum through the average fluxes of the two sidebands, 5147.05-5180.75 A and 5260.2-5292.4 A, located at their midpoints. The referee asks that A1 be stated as 0.19 mag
